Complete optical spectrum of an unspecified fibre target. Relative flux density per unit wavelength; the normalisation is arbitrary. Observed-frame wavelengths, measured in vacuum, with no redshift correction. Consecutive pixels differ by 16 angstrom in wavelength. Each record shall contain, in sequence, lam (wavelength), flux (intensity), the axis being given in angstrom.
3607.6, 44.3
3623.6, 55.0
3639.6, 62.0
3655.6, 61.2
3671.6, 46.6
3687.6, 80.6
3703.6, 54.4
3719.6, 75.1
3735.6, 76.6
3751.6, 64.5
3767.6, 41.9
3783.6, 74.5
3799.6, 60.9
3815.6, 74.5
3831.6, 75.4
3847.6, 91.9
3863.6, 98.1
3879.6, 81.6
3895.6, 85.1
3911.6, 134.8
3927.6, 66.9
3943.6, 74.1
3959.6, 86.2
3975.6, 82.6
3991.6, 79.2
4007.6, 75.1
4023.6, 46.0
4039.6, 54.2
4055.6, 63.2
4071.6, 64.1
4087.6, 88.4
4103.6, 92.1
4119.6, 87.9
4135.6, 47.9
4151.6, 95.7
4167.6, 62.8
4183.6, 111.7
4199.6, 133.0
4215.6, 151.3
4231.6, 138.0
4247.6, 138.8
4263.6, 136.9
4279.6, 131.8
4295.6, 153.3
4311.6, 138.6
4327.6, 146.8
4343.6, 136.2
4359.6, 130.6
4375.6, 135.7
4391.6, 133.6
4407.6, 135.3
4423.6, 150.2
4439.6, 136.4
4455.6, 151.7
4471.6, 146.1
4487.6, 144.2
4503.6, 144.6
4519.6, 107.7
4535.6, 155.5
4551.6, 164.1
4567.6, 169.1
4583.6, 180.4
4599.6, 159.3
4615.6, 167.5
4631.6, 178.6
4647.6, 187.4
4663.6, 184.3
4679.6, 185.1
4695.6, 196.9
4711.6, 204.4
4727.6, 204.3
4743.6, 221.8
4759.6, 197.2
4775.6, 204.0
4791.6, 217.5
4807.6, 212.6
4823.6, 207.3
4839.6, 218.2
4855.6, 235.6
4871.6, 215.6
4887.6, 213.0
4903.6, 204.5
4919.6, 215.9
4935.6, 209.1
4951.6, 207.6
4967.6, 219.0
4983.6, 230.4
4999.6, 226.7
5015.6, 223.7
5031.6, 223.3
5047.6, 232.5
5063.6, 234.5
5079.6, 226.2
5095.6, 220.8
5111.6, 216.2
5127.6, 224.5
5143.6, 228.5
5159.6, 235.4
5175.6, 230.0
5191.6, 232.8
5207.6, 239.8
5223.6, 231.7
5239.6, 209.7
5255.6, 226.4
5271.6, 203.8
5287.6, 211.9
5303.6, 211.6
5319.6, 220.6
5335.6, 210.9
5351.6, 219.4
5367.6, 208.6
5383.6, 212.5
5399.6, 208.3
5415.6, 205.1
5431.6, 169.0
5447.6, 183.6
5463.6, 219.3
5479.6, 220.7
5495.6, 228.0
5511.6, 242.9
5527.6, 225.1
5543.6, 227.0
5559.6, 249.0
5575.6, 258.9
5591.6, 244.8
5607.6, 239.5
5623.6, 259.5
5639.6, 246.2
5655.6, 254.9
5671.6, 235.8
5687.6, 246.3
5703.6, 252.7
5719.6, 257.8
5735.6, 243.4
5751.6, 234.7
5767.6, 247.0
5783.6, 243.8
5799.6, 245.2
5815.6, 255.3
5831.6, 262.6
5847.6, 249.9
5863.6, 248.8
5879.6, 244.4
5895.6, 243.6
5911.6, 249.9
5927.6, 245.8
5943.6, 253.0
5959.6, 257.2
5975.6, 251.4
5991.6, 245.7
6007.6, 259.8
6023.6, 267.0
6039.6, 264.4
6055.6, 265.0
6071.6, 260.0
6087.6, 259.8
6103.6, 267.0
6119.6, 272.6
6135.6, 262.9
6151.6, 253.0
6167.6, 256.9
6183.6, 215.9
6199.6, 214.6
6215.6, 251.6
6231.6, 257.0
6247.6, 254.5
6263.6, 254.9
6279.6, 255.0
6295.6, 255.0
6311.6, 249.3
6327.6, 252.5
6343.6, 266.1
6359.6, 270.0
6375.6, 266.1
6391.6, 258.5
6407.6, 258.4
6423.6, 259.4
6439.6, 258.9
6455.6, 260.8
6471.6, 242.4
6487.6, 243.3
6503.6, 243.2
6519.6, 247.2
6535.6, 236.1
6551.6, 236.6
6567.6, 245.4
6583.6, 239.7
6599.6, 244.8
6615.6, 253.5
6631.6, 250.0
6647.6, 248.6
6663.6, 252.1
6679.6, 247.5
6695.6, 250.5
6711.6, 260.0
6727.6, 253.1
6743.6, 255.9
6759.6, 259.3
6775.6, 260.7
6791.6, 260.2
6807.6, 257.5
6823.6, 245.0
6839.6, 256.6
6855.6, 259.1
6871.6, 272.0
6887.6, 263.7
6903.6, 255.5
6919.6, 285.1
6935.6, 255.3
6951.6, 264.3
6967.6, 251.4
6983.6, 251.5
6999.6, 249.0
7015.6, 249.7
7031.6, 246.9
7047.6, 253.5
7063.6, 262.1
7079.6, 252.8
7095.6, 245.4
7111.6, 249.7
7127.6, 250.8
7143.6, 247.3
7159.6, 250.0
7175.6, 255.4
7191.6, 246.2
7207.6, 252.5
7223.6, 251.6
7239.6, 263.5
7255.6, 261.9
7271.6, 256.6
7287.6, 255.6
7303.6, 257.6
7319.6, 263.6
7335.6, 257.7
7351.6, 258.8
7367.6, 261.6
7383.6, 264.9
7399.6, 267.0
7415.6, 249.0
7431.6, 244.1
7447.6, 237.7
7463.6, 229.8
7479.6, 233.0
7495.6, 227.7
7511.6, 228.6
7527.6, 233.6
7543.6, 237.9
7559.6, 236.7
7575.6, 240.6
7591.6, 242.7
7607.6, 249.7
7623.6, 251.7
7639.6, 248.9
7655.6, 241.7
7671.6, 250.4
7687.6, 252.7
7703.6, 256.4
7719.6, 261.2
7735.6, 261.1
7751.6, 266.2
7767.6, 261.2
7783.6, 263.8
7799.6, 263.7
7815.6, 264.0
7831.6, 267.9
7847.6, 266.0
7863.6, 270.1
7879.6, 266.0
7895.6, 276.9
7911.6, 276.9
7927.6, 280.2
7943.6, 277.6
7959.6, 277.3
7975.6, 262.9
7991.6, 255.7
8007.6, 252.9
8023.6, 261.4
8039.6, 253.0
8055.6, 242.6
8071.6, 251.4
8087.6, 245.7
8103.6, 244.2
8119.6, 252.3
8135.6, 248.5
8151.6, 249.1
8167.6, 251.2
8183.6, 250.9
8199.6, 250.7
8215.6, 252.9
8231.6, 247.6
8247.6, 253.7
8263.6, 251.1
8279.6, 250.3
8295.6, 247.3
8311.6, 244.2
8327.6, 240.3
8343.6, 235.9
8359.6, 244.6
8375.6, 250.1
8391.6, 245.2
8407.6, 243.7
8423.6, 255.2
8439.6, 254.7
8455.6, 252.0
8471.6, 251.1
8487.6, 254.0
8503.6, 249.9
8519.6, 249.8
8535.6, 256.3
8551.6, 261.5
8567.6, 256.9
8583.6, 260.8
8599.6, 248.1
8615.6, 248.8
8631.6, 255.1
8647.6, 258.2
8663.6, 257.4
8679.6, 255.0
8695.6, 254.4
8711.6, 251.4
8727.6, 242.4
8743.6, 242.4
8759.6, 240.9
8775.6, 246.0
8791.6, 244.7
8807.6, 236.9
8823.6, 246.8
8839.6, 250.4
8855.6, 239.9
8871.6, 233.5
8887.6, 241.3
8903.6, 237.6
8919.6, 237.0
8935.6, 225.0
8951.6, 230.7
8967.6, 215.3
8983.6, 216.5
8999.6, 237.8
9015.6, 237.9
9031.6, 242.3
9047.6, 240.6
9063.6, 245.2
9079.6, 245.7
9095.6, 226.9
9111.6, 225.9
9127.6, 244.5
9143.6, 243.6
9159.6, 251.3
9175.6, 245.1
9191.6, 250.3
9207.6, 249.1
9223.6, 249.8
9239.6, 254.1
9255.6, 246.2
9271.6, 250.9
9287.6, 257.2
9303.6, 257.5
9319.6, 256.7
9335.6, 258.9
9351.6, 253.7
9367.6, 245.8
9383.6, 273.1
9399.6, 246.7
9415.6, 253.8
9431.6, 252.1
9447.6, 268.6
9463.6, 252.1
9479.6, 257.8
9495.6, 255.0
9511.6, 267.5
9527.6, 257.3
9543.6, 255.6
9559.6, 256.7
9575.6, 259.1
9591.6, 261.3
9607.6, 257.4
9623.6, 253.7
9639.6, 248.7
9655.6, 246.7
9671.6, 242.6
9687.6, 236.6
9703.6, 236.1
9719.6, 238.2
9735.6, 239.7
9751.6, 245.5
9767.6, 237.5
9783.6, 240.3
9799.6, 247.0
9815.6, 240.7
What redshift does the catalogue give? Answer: 0.05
